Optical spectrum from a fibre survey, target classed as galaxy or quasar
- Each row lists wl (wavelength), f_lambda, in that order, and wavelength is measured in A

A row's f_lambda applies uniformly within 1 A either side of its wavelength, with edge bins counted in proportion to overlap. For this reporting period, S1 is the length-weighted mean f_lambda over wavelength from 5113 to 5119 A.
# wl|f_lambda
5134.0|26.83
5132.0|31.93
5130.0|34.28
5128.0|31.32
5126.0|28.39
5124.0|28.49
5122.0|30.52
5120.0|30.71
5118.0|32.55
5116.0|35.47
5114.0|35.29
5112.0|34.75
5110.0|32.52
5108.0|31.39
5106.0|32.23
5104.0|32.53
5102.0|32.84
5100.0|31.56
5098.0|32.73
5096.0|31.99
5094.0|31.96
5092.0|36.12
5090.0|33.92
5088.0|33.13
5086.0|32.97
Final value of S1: 34.4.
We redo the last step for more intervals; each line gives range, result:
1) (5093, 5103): 32.2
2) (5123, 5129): 29.4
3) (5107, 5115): 33.5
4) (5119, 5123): 30.6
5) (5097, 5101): 32.1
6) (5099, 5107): 32.3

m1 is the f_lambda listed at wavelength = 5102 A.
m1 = 32.84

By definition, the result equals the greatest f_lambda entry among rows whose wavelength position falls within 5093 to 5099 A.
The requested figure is 32.73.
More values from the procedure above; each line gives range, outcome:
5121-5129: 31.32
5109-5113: 34.75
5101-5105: 32.84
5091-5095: 36.12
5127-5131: 34.28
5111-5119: 35.47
